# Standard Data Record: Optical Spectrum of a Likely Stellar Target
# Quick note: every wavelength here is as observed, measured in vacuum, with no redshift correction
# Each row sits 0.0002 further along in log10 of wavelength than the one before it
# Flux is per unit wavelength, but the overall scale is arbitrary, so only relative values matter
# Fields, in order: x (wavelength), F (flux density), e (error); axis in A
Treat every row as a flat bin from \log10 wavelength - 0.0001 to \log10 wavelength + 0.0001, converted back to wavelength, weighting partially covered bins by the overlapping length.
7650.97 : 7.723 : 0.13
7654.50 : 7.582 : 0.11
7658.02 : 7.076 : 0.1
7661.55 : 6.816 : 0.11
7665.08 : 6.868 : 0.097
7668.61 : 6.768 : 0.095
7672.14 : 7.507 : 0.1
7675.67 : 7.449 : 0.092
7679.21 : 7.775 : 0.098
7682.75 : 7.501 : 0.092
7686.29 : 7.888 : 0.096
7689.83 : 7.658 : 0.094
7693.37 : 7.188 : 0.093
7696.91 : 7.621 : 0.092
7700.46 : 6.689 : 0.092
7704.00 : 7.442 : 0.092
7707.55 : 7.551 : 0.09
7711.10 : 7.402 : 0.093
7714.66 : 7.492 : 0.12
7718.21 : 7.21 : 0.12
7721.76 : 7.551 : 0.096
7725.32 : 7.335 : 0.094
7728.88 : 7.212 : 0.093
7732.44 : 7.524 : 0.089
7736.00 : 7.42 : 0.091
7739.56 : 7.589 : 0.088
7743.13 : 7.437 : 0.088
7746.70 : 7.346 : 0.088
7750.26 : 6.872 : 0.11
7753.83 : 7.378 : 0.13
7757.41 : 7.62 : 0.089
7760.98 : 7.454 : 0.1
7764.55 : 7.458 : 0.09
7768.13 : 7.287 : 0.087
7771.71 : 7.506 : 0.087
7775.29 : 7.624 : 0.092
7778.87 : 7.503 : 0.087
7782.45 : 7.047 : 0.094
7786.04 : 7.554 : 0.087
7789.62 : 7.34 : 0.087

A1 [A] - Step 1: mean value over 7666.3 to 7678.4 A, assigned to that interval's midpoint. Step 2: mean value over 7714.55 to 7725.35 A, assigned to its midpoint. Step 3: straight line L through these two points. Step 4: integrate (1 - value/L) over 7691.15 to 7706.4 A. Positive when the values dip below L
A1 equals 0.16 A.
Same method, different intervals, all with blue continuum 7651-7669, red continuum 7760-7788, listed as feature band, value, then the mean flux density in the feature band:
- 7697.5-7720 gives -0.2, 7.32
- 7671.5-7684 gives -0.7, 7.56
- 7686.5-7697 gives -0.5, 7.53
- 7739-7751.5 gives 0.1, 7.3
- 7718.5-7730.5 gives -0.1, 7.35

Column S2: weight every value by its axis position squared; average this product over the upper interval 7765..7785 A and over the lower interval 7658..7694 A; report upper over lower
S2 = 1.04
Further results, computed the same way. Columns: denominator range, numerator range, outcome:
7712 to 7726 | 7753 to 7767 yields 1.02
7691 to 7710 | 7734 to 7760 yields 1.02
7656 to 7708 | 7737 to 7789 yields 1.03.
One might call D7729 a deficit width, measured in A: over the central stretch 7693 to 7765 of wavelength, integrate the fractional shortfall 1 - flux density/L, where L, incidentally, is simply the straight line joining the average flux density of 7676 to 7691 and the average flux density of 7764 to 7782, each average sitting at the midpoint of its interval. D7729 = 1.77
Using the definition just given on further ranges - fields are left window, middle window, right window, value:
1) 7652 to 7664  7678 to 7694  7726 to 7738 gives -0.82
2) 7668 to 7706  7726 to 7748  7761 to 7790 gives 0.02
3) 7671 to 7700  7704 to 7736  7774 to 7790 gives 0.34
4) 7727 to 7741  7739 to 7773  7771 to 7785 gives 0.19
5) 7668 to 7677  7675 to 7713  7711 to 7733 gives -0.71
